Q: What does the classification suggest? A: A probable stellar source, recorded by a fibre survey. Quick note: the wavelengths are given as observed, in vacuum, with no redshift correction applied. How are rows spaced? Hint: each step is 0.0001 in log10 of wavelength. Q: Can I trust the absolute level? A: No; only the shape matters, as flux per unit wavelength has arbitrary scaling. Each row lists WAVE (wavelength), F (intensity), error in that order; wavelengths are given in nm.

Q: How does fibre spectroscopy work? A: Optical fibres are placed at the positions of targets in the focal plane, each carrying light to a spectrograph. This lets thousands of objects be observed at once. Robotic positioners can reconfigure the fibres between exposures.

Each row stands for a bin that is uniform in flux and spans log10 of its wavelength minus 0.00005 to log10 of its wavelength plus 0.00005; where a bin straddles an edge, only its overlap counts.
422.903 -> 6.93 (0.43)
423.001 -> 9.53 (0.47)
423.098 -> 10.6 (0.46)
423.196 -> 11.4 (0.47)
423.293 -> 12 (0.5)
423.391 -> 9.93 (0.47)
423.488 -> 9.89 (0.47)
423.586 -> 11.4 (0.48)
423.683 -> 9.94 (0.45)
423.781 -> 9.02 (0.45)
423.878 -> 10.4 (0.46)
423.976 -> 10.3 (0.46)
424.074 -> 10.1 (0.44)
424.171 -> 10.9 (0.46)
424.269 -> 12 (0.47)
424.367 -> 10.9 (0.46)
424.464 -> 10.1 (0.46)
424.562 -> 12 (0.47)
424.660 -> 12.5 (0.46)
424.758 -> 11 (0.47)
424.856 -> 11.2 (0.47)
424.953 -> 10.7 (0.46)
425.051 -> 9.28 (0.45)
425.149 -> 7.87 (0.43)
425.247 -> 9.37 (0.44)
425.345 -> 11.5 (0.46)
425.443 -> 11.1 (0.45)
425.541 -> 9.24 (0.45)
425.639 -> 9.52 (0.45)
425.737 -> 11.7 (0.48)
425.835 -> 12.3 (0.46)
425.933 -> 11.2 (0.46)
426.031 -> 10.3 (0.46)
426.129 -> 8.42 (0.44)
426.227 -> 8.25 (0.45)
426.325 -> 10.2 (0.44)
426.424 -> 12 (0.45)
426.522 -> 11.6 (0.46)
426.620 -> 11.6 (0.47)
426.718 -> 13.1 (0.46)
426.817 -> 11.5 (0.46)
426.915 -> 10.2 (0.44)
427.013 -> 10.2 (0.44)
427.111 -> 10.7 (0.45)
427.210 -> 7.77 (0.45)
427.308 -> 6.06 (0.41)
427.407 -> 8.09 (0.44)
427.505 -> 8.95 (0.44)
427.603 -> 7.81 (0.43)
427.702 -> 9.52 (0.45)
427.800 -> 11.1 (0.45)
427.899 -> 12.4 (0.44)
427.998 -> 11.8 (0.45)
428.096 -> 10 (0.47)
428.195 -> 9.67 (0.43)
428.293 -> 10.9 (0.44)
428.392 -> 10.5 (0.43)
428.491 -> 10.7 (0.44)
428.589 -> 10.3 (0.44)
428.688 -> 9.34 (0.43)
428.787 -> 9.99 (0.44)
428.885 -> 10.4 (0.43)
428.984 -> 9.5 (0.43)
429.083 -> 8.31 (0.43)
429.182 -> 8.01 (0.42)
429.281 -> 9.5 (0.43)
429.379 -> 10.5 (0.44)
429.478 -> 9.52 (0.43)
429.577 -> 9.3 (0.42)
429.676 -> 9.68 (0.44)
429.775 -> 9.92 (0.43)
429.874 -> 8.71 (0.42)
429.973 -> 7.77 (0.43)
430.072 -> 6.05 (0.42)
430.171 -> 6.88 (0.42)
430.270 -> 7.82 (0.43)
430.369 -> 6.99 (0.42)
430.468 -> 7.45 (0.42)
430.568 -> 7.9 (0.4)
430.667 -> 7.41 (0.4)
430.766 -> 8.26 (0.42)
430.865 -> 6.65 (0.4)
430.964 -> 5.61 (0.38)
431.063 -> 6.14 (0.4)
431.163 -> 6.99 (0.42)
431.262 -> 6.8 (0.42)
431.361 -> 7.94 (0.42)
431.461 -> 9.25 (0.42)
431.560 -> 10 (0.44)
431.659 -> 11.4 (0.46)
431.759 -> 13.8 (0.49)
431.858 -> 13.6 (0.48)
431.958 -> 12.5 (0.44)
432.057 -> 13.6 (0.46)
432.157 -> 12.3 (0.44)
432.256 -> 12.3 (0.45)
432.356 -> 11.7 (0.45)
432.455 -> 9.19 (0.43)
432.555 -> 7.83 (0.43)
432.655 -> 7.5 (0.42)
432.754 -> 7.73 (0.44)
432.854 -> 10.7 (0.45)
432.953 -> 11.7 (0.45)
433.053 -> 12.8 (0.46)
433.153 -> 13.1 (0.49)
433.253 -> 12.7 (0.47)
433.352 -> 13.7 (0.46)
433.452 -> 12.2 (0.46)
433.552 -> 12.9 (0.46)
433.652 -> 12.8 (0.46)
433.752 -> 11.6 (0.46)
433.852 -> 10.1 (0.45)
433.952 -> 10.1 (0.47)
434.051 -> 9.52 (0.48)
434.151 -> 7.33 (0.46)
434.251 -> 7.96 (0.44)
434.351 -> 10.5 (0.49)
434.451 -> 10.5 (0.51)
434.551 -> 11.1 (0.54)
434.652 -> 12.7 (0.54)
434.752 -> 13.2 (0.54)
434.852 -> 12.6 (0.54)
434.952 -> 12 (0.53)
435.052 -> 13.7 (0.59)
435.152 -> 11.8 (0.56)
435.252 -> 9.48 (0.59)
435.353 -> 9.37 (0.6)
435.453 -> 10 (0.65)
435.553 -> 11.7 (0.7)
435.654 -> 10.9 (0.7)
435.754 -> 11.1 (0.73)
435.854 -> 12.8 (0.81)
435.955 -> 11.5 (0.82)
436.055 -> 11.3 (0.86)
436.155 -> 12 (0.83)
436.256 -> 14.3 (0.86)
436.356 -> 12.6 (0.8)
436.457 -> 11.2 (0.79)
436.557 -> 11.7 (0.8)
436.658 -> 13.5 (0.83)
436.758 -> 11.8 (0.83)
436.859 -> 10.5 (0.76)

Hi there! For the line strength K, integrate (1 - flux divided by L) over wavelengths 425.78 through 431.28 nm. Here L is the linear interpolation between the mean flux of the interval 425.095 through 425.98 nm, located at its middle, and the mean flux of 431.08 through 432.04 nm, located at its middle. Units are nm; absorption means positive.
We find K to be 0.56 nm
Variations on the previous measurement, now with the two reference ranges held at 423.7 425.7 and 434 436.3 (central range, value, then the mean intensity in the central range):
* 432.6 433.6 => -0.04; 11.5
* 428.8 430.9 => 0.46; 8.45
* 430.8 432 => 0.19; 9.19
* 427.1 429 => 0.16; 9.76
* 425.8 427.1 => -0.03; 10.8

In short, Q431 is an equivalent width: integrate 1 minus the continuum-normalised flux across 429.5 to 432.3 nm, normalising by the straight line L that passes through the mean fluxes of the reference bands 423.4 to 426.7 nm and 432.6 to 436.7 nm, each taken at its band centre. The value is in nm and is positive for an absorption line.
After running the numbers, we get 0.51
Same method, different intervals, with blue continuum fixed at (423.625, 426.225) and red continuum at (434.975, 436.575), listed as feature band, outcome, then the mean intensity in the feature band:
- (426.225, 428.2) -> 0.097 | 10.2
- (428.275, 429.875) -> 0.173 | 9.72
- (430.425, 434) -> 0.319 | 10.2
